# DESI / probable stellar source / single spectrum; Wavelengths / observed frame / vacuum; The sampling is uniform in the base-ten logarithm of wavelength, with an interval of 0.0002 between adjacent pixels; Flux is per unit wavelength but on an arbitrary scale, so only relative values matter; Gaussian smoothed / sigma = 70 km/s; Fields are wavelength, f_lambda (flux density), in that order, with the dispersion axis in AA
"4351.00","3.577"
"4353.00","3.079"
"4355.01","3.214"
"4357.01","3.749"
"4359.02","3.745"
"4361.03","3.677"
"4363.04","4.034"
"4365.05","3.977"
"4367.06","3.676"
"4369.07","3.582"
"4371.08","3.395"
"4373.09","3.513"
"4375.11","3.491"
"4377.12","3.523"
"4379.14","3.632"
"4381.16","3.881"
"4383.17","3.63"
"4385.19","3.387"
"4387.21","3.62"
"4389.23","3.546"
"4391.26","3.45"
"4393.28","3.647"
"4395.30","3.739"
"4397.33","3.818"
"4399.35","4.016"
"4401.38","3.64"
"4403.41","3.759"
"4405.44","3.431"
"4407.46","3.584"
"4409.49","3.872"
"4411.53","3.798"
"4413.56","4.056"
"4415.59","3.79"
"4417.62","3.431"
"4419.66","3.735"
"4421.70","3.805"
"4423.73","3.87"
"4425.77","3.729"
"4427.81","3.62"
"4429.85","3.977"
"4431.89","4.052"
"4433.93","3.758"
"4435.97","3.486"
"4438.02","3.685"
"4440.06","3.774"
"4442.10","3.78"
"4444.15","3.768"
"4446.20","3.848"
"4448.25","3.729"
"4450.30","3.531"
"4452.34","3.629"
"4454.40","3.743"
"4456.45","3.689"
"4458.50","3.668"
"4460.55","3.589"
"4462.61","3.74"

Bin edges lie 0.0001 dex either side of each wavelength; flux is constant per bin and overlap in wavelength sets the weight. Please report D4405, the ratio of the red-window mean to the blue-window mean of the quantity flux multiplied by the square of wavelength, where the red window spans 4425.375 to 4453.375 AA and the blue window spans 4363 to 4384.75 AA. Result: 1.1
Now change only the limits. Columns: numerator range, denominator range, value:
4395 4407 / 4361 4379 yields 1.04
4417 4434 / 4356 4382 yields 1.05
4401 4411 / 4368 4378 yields 1.06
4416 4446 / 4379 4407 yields 1.04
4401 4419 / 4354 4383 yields 1.04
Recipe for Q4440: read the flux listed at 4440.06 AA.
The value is 3.774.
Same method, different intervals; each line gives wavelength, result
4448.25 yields 3.729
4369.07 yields 3.582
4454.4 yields 3.743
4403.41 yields 3.759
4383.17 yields 3.63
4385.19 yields 3.387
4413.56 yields 4.056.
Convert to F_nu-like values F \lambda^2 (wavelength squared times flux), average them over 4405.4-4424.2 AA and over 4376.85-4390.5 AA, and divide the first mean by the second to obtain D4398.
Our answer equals 1.06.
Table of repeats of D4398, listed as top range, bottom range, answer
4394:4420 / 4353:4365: 1.05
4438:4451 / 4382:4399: 1.06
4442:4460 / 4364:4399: 1.05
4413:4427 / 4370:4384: 1.07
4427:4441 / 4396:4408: 1.03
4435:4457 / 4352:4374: 1.06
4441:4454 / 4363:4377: 1.06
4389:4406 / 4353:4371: 1.02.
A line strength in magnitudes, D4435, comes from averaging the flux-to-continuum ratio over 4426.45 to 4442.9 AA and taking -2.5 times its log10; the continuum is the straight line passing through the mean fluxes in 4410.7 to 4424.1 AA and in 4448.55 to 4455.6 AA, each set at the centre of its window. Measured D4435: -0.015 mag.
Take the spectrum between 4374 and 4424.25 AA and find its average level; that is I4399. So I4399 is 3.68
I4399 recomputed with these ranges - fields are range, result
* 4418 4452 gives 3.75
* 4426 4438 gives 3.77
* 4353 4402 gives 3.64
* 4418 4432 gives 3.79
